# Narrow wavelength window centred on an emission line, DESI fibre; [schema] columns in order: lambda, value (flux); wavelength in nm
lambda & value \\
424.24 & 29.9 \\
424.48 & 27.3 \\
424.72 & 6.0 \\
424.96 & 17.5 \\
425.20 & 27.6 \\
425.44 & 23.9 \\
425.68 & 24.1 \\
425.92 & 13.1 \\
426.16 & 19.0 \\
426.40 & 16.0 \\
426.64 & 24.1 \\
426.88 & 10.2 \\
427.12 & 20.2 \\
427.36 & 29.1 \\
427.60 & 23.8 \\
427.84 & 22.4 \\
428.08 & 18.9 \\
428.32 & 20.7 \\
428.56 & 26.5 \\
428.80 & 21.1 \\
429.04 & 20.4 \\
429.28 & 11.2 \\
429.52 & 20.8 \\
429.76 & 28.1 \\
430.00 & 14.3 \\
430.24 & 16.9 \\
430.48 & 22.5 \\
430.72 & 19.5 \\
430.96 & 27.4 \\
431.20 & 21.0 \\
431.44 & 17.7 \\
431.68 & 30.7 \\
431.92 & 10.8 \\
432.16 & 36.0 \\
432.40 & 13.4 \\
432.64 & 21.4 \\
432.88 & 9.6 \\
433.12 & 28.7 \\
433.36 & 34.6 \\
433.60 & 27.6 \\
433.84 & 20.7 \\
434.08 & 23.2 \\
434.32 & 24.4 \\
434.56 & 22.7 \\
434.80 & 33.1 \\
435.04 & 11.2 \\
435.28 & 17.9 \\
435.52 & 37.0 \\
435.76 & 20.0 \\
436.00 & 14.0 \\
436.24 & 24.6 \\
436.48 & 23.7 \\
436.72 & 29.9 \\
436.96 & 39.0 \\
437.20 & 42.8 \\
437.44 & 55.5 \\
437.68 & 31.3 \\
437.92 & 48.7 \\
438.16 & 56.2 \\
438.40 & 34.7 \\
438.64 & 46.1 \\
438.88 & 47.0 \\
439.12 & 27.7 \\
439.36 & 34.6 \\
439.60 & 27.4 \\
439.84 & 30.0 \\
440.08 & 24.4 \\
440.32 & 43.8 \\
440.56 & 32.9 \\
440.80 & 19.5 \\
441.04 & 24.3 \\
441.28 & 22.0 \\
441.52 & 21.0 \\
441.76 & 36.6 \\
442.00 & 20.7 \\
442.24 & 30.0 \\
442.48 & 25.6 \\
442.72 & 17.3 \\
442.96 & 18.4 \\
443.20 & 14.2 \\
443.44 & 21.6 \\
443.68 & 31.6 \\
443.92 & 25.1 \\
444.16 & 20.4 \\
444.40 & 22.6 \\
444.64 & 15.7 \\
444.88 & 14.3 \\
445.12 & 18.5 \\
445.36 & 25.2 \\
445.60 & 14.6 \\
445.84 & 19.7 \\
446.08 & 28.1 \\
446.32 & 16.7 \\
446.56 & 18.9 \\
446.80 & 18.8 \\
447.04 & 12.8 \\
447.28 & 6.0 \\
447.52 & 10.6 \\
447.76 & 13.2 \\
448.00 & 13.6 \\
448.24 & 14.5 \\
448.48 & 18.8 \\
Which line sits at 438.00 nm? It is C III] 1909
